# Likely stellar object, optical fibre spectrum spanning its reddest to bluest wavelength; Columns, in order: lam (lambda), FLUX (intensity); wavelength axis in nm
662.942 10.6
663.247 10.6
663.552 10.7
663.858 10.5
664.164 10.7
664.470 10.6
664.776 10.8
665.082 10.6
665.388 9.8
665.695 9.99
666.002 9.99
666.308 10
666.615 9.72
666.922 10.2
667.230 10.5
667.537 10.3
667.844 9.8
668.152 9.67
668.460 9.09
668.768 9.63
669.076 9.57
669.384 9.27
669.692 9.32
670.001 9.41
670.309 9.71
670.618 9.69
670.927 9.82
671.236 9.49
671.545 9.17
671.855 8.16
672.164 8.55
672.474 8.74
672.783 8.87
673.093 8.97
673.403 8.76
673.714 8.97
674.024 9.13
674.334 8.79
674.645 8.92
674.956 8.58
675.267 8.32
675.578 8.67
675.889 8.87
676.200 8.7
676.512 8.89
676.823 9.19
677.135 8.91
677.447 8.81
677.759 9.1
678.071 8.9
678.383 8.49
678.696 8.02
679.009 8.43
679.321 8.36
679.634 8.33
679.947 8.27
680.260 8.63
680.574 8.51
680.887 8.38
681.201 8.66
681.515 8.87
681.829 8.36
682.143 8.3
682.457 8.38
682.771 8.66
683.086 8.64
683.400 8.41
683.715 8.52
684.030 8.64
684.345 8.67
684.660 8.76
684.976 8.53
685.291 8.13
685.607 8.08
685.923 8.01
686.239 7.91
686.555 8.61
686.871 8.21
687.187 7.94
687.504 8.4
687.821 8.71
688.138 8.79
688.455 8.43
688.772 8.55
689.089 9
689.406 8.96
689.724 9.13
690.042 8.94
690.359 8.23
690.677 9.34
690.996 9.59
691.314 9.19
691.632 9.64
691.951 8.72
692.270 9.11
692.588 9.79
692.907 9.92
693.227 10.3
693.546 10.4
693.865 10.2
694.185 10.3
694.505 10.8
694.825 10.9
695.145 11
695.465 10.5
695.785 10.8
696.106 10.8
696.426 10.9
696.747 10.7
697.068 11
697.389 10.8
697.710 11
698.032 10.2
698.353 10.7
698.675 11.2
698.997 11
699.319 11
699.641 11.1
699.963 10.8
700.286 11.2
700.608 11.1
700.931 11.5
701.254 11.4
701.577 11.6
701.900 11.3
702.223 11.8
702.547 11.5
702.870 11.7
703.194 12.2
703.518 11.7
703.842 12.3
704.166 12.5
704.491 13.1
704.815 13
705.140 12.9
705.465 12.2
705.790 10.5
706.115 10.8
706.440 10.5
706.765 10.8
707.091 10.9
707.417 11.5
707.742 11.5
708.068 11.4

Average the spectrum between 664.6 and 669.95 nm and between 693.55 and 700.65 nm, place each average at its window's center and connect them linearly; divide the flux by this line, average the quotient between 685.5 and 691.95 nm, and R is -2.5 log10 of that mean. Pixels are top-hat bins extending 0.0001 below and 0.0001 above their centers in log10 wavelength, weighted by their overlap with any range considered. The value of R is 0.21 mag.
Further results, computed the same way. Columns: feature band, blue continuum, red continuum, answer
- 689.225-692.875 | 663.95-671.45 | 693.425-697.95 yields 0.155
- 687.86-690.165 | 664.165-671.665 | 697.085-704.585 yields 0.225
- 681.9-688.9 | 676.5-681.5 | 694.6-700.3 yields 0.118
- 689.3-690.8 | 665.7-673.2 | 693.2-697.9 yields 0.173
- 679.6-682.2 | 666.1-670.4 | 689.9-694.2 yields 0.136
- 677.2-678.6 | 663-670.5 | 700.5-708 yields 0.194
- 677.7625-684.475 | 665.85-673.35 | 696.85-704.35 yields 0.193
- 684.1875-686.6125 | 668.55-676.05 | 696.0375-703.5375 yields 0.206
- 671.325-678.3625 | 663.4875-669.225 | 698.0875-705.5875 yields 0.187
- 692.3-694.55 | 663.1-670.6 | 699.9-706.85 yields 0.109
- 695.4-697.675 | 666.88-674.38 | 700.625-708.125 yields 0.031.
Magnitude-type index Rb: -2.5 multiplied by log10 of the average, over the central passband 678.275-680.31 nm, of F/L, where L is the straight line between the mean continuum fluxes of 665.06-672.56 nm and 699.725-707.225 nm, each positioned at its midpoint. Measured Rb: 0.219 mag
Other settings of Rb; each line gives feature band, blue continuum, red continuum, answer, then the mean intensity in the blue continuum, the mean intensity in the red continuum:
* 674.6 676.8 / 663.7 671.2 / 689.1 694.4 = 0.124 mag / 9.94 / 9.49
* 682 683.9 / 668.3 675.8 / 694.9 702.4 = 0.163 mag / 9.06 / 11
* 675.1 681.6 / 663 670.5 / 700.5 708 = 0.216 mag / 10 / 11.7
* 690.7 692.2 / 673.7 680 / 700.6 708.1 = 0.111 mag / 8.7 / 11.7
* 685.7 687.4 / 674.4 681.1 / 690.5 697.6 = 0.166 mag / 8.63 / 10.2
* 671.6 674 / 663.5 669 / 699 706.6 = 0.186 mag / 10.1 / 11.6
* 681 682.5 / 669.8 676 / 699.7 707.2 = 0.146 mag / 8.98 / 11.6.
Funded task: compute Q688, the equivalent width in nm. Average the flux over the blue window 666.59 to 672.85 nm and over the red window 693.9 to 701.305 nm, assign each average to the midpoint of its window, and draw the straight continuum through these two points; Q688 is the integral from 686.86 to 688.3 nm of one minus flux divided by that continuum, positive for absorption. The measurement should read 0.27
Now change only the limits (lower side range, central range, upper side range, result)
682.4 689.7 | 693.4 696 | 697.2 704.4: -0.11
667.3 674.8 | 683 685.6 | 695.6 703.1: 0.41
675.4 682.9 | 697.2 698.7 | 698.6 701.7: 0.02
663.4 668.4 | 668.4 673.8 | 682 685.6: 0.30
